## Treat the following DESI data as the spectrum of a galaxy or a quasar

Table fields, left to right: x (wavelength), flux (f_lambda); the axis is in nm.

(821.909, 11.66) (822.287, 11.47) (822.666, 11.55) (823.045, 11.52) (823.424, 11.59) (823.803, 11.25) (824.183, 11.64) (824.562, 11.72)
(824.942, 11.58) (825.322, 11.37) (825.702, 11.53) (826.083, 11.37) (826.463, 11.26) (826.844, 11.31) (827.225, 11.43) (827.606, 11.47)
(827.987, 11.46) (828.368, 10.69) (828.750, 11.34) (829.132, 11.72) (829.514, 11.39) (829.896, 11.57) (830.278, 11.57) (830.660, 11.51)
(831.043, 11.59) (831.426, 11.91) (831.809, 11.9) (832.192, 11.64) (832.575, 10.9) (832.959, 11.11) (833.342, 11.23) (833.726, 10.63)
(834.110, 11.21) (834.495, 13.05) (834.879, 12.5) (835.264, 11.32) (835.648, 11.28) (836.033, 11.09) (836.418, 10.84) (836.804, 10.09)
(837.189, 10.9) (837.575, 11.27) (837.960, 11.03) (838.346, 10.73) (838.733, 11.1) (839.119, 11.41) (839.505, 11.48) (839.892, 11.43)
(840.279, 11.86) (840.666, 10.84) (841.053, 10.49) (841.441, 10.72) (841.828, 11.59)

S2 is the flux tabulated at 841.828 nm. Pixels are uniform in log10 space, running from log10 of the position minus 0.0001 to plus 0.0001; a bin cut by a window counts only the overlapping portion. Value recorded 11.59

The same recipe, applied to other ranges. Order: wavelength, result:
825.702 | 11.53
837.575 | 11.27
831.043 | 11.59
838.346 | 10.73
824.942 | 11.58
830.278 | 11.57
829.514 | 11.39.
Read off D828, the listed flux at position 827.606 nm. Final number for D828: 11.47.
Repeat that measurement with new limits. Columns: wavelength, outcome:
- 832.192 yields 11.64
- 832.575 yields 10.9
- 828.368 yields 10.69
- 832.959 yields 11.11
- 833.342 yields 11.23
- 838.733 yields 11.1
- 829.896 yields 11.57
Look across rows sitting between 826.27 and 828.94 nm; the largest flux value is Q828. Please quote 11.47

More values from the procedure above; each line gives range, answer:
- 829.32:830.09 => 11.57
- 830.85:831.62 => 11.91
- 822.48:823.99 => 11.59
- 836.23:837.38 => 10.9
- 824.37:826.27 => 11.72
